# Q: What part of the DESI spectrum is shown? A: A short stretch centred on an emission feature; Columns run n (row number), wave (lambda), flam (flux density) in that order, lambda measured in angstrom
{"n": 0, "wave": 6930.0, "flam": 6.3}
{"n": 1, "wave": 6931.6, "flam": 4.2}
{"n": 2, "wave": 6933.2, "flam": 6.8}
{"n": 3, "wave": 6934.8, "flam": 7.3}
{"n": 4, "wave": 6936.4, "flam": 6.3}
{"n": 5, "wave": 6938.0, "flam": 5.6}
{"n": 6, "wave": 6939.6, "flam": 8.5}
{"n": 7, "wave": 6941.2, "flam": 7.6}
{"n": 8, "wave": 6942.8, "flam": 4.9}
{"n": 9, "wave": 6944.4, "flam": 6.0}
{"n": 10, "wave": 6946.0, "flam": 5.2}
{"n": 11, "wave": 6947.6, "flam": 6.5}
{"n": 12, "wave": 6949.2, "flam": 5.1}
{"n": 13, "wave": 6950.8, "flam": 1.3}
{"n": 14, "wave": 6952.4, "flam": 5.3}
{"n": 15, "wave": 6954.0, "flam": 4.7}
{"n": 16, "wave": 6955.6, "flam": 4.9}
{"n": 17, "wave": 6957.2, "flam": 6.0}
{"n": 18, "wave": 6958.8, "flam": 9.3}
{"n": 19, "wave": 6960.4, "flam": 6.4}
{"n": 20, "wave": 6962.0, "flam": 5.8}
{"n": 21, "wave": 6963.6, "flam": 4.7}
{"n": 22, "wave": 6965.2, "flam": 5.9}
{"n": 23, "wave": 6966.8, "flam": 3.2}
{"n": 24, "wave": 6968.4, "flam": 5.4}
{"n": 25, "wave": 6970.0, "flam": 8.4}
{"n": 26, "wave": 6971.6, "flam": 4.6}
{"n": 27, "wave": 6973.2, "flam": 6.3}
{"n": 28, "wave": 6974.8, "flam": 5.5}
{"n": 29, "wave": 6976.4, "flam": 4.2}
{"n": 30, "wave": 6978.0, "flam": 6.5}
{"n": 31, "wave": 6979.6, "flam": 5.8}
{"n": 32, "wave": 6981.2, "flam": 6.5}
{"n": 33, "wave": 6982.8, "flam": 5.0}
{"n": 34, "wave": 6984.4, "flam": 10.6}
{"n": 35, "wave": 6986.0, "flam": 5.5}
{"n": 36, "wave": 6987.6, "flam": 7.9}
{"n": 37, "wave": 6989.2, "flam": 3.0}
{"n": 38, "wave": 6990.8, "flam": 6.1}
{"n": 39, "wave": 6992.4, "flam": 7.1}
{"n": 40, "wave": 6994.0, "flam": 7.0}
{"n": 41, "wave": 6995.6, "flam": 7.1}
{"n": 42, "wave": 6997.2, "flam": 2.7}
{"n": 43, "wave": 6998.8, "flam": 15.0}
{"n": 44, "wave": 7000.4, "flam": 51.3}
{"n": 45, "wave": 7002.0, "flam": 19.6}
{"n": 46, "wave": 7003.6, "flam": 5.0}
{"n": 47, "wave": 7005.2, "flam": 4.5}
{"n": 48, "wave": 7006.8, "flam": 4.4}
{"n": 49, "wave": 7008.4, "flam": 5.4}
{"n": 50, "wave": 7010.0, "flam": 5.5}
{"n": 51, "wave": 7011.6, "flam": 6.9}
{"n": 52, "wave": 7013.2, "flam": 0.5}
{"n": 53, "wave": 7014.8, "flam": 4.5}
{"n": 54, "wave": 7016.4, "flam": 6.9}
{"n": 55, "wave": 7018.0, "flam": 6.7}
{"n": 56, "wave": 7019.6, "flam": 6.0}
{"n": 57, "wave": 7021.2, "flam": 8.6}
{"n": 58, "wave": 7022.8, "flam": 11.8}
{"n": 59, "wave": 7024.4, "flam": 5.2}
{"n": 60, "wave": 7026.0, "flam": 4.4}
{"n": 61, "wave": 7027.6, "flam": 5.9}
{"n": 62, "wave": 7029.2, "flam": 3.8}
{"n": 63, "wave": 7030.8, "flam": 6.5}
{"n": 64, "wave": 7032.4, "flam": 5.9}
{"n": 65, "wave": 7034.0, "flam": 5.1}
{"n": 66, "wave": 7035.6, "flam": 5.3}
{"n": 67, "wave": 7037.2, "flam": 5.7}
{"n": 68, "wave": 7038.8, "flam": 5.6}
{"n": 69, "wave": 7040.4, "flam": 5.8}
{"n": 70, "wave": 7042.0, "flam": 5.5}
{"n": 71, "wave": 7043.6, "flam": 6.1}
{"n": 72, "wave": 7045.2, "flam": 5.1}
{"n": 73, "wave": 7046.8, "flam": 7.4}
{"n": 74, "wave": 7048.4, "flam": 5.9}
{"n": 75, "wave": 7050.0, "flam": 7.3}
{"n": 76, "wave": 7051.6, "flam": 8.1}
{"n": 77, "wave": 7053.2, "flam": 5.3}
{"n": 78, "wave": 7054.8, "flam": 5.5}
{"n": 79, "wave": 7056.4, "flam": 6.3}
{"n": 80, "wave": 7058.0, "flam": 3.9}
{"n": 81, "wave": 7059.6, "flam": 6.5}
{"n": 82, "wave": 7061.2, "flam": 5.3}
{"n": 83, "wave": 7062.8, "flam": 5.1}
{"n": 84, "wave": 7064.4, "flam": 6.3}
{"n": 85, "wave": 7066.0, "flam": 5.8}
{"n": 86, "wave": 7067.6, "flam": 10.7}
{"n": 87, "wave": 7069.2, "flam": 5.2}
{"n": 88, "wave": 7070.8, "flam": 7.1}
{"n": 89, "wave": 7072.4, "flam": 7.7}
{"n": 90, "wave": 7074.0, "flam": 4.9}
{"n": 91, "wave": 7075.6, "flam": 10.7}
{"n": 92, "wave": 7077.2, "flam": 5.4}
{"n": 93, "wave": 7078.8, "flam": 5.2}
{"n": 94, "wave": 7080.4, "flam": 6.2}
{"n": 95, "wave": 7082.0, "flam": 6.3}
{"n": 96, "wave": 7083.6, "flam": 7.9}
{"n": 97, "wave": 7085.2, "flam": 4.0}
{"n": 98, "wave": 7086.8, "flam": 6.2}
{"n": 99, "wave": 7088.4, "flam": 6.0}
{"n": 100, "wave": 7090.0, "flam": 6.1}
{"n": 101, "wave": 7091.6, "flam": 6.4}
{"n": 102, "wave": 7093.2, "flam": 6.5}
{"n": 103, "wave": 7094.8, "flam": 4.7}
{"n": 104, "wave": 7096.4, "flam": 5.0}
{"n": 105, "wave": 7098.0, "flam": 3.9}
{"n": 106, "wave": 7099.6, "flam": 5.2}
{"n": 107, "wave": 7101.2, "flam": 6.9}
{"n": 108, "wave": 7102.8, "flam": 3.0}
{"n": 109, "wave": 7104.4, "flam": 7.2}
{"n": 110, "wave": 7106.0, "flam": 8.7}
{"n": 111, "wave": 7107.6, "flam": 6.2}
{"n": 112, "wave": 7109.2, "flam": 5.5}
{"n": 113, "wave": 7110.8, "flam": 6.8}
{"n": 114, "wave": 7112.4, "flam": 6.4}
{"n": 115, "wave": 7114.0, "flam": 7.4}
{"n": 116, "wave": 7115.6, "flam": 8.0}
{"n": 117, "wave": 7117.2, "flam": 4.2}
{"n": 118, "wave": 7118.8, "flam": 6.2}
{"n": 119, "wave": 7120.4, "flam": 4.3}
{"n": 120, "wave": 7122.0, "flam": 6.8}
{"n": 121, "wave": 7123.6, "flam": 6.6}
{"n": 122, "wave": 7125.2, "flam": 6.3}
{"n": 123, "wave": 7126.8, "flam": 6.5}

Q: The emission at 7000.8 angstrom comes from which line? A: H-alpha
